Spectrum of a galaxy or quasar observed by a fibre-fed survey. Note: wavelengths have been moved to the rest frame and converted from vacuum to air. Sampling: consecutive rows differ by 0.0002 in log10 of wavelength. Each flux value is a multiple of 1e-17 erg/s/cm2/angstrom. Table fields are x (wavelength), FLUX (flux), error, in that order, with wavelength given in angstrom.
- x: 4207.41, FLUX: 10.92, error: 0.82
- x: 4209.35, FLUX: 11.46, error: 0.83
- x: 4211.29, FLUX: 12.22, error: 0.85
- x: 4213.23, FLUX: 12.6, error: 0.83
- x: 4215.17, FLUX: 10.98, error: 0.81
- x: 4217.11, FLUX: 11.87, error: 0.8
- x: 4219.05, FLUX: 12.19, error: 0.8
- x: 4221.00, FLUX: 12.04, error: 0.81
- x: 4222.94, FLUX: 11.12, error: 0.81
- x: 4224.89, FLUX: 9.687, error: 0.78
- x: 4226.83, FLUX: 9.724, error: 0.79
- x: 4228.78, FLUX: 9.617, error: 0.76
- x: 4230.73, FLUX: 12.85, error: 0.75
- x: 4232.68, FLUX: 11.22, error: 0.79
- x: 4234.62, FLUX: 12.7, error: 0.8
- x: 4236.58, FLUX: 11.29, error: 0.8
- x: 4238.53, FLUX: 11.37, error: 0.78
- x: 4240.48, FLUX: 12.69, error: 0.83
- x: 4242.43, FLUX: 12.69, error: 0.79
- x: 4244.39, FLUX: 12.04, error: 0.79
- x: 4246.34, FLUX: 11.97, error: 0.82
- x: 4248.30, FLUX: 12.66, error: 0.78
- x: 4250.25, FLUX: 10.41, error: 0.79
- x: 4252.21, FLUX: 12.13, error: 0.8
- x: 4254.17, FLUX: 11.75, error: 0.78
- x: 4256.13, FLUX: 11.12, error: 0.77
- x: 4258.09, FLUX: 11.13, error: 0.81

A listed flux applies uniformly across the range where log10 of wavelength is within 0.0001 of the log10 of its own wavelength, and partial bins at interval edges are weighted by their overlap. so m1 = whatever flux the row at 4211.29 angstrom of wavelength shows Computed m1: 12.22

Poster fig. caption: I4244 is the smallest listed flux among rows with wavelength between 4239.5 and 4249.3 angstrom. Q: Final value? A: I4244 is 11.97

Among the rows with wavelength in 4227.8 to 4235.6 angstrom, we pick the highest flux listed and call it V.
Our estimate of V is 12.85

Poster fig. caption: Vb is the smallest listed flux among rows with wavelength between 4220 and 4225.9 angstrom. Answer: 9.687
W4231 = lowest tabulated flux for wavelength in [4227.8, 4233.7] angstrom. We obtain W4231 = 9.617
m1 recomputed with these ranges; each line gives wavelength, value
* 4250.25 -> 10.41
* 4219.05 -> 12.19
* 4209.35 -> 11.46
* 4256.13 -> 11.12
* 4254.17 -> 11.75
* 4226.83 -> 9.724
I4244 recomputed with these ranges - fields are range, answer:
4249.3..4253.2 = 10.41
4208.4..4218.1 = 10.98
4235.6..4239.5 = 11.29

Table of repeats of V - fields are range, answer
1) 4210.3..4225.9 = 12.6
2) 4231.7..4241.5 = 12.7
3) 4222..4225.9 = 11.12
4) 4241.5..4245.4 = 12.69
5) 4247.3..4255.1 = 12.66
